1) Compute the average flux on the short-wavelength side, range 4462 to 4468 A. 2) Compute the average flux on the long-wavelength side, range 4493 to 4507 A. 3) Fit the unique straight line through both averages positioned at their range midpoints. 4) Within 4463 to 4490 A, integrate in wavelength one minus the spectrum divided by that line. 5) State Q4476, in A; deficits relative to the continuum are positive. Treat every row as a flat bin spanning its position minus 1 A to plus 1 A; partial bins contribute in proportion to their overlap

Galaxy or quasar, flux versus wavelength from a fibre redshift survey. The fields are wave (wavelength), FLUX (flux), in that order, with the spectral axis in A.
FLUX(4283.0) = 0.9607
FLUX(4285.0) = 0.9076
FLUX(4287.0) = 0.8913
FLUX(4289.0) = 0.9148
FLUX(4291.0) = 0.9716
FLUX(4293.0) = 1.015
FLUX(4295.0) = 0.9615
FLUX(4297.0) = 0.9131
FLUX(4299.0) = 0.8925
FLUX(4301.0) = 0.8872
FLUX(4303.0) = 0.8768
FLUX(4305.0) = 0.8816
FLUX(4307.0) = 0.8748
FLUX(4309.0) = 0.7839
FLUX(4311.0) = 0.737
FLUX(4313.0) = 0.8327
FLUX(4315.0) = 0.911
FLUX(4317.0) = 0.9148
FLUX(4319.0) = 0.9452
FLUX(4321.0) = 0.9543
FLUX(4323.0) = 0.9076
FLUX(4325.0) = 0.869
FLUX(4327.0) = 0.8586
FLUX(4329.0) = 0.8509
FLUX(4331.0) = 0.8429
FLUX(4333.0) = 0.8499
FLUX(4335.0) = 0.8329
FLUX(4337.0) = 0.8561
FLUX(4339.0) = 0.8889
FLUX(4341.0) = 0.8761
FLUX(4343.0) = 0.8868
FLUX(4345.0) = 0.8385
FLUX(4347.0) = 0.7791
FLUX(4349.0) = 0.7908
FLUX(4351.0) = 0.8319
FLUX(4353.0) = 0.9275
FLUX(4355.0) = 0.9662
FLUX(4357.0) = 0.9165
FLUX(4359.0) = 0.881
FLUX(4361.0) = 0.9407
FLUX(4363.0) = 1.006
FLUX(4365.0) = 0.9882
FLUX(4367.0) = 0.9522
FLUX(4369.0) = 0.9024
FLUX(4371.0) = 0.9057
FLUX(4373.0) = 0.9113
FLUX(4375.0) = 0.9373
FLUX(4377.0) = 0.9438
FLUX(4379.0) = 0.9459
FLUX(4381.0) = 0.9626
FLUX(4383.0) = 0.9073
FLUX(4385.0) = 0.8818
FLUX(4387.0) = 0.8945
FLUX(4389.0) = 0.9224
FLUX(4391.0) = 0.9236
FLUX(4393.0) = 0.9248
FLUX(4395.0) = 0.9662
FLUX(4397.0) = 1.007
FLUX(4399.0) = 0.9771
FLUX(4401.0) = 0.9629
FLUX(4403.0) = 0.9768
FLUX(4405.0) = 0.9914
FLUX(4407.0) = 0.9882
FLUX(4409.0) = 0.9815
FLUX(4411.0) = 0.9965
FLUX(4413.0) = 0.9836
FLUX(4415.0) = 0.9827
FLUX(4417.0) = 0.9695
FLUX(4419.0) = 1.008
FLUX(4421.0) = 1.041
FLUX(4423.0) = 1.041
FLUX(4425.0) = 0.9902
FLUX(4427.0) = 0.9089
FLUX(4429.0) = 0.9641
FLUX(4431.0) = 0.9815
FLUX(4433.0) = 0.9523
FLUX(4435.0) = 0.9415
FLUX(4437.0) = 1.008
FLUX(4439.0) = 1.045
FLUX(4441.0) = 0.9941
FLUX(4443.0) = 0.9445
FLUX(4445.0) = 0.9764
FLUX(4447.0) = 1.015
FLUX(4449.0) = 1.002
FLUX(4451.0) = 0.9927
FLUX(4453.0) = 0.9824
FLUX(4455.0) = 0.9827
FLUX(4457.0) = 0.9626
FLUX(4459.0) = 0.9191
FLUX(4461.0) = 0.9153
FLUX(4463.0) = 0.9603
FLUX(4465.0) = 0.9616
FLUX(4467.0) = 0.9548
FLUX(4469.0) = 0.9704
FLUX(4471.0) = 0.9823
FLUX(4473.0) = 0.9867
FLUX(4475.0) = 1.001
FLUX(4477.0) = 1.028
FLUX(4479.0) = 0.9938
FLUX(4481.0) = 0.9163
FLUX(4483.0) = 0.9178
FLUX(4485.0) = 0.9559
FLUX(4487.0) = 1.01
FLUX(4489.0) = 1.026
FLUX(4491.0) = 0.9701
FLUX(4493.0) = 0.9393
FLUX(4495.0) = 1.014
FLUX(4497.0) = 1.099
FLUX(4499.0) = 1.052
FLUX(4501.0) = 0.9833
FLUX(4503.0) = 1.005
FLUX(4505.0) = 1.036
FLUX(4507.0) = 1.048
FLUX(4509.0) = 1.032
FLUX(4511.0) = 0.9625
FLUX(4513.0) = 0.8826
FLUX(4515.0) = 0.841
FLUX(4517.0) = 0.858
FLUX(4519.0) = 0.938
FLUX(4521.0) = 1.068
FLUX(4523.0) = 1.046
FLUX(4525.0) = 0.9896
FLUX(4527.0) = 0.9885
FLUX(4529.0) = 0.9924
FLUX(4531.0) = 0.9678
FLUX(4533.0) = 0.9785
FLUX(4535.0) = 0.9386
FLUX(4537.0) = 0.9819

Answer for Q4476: 0.1 A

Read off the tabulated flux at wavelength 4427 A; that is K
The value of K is 0.9089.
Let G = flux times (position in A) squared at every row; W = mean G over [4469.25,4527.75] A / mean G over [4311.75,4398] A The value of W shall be 1.2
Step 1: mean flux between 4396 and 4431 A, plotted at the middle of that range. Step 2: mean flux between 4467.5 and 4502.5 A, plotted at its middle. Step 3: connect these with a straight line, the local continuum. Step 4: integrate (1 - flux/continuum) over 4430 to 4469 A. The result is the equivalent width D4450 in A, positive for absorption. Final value 0.60 A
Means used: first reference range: 0.986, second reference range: 0.991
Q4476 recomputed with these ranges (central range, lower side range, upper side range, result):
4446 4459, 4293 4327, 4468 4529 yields -0.31 A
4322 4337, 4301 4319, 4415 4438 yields 0.35 A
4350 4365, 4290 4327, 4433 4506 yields -0.10 A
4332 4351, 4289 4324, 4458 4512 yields 1.49 A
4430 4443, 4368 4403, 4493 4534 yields -0.38 A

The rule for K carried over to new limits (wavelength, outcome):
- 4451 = 0.9927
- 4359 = 0.881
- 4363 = 1.006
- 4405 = 0.9914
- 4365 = 0.9882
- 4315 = 0.911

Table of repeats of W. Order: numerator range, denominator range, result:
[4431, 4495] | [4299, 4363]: 1.19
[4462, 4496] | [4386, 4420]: 1.04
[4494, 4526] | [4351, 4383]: 1.13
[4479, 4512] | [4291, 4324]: 1.21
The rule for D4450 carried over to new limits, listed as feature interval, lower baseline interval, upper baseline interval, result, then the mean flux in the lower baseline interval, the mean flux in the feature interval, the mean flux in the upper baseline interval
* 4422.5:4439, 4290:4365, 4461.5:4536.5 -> -0.6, 0.887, 0.976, 0.981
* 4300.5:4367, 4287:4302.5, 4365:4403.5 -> 3.9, 0.932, 0.879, 0.938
